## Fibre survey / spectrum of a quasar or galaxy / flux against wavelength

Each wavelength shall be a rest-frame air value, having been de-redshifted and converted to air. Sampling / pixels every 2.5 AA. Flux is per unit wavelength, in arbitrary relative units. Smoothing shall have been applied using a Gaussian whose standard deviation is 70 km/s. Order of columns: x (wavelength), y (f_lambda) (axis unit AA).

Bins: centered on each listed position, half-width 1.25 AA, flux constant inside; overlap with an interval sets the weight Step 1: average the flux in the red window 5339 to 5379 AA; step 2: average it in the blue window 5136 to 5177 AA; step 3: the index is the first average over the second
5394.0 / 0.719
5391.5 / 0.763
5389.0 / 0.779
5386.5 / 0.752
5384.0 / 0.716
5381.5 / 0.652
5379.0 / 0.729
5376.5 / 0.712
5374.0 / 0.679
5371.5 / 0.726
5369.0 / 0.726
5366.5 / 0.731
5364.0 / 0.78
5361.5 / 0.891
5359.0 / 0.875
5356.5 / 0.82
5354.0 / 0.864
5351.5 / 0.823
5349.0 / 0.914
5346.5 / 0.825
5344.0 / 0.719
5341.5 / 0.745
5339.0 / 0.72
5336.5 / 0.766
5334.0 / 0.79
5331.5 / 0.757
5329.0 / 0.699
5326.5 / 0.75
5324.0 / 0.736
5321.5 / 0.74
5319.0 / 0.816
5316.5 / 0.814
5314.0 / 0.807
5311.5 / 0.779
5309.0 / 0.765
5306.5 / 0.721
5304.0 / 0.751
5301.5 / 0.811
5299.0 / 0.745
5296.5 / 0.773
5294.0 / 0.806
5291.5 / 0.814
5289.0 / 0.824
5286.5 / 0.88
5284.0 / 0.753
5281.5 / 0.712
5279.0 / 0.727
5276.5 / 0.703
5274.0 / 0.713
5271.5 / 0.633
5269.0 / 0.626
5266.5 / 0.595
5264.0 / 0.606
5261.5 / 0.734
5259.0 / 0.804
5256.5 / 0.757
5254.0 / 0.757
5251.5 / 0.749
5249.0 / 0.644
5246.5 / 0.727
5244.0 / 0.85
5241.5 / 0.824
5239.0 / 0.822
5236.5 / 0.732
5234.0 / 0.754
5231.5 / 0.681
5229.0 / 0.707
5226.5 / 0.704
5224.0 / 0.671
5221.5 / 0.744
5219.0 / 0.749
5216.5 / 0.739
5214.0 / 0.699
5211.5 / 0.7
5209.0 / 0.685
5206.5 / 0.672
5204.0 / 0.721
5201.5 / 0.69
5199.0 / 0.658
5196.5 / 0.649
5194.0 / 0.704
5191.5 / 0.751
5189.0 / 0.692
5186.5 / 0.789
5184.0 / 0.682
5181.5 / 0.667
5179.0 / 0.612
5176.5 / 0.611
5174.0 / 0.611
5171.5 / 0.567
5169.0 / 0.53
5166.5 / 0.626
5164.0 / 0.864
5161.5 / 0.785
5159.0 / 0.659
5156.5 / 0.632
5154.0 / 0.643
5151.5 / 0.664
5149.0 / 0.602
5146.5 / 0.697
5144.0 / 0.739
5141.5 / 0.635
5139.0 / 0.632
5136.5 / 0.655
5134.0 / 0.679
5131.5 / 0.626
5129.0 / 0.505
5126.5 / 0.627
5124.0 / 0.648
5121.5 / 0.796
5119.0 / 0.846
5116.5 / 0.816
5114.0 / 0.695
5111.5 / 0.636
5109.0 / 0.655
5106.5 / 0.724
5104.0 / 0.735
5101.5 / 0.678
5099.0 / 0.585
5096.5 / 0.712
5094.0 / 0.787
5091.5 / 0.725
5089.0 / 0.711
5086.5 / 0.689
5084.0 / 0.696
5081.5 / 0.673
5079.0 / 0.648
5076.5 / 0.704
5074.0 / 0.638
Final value 1.19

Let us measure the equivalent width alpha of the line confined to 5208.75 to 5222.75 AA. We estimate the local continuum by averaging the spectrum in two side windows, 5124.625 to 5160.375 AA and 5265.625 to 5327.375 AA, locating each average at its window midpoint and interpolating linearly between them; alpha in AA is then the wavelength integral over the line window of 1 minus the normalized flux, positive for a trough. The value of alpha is -0.5 AA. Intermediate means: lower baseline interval 0.643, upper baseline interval 0.753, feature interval 0.722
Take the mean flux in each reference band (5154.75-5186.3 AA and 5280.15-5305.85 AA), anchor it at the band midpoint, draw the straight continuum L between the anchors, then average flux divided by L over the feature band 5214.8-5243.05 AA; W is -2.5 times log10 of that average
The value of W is -0.03 mag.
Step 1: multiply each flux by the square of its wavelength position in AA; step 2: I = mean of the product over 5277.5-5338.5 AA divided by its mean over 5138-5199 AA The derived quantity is 1.22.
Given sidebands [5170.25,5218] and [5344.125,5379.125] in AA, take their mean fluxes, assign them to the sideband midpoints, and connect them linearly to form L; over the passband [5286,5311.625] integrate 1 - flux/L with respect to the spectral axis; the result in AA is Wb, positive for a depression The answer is -1.2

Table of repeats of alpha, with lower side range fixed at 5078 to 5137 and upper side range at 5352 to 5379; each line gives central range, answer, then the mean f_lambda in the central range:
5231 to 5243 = -0.57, 0.77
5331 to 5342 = 0.18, 0.756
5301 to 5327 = -0.34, 0.771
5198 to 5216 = 0.81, 0.692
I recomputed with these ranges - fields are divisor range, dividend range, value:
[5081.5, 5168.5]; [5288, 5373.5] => 1.23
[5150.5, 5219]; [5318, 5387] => 1.20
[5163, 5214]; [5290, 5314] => 1.20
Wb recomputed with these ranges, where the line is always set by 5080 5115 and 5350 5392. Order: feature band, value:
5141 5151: 0.5 AA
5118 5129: 0.0 AA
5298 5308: -0.1 AA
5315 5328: -0.3 AA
